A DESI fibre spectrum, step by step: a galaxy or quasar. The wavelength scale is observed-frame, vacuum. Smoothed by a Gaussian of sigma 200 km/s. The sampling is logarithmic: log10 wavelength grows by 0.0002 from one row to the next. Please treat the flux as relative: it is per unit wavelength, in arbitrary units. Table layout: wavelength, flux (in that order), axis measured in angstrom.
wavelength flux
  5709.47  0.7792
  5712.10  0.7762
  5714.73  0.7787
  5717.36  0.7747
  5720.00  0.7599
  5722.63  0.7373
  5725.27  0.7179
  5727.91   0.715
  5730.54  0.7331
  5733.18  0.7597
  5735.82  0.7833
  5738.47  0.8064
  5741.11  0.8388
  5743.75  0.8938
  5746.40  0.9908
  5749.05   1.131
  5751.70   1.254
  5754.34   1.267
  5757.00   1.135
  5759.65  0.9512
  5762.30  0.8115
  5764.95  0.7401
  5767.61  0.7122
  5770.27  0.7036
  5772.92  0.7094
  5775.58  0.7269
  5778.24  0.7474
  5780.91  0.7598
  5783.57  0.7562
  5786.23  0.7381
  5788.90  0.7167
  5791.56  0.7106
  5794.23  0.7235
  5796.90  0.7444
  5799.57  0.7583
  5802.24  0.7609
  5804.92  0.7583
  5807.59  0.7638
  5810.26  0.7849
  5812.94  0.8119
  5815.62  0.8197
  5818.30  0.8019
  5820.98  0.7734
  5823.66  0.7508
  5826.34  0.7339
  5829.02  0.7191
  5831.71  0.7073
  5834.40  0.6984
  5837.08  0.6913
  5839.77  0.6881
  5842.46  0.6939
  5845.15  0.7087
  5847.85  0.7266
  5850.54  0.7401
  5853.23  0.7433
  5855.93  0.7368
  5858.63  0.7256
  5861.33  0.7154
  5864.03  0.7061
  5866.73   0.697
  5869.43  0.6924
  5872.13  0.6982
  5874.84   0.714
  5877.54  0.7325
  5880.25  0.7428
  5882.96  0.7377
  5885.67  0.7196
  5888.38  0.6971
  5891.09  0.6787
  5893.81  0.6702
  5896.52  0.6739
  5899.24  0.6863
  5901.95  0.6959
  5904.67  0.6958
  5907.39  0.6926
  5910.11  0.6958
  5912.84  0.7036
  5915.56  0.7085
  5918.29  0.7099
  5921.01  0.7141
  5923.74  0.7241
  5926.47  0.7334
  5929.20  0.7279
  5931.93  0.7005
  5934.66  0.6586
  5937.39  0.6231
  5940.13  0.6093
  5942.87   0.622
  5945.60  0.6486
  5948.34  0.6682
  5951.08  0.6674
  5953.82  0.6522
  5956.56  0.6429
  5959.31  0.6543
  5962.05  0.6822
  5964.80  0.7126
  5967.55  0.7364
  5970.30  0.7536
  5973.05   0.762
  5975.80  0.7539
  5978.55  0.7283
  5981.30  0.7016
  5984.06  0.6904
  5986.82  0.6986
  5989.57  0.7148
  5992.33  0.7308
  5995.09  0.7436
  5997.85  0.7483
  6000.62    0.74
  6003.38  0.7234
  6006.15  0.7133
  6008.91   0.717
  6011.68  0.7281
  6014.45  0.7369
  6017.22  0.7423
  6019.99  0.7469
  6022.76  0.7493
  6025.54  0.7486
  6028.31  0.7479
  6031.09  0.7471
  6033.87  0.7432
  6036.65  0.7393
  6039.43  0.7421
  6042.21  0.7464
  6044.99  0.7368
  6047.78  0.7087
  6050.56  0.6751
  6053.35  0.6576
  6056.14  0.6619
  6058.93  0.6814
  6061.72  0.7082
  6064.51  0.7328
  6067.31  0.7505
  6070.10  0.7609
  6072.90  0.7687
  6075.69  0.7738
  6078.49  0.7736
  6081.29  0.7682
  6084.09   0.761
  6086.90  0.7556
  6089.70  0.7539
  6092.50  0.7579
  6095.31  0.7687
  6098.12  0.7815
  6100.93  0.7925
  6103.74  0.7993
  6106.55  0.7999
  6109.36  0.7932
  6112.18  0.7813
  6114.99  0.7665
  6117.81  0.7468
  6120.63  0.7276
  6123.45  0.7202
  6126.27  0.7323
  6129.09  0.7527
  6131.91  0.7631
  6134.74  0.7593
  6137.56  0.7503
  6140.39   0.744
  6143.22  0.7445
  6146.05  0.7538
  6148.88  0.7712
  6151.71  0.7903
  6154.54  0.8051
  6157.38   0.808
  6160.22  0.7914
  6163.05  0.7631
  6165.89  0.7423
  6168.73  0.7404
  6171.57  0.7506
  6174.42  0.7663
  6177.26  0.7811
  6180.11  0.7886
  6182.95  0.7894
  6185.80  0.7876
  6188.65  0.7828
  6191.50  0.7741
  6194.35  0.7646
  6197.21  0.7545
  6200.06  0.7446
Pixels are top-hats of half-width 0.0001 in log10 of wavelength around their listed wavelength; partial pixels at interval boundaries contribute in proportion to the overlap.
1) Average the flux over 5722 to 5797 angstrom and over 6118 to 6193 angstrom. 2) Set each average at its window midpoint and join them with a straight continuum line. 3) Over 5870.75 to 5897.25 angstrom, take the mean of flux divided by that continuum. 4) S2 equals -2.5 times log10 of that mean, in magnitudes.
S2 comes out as 0.15 mag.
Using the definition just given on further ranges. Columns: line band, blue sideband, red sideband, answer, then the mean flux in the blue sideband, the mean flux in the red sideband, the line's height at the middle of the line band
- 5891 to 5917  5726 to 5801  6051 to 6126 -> 0.15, 0.832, 0.75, 0.797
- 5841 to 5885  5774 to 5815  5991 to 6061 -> 0.04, 0.752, 0.726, 0.744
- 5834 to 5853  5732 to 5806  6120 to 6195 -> 0.16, 0.835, 0.765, 0.822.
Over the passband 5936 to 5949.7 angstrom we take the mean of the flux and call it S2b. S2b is 0.634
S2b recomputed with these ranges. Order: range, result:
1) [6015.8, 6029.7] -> 0.747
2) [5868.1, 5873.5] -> 0.695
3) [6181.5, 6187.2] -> 0.789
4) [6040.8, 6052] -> 0.717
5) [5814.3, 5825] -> 0.786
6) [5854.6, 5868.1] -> 0.716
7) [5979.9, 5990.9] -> 0.702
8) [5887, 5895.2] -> 0.682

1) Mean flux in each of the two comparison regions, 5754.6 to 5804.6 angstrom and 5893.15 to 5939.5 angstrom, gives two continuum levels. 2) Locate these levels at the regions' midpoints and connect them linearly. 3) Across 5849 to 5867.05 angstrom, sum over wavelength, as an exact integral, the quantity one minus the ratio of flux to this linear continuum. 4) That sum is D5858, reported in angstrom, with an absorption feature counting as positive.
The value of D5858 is 0.2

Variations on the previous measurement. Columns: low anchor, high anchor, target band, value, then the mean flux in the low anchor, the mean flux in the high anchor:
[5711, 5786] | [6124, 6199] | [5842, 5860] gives 2.0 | 0.837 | 0.767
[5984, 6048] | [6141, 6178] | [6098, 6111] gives -0.7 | 0.734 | 0.769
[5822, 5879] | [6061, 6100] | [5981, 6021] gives 1.0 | 0.716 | 0.759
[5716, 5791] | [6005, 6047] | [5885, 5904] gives 2.3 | 0.833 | 0.739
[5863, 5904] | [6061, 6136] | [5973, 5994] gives 0.3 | 0.703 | 0.762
